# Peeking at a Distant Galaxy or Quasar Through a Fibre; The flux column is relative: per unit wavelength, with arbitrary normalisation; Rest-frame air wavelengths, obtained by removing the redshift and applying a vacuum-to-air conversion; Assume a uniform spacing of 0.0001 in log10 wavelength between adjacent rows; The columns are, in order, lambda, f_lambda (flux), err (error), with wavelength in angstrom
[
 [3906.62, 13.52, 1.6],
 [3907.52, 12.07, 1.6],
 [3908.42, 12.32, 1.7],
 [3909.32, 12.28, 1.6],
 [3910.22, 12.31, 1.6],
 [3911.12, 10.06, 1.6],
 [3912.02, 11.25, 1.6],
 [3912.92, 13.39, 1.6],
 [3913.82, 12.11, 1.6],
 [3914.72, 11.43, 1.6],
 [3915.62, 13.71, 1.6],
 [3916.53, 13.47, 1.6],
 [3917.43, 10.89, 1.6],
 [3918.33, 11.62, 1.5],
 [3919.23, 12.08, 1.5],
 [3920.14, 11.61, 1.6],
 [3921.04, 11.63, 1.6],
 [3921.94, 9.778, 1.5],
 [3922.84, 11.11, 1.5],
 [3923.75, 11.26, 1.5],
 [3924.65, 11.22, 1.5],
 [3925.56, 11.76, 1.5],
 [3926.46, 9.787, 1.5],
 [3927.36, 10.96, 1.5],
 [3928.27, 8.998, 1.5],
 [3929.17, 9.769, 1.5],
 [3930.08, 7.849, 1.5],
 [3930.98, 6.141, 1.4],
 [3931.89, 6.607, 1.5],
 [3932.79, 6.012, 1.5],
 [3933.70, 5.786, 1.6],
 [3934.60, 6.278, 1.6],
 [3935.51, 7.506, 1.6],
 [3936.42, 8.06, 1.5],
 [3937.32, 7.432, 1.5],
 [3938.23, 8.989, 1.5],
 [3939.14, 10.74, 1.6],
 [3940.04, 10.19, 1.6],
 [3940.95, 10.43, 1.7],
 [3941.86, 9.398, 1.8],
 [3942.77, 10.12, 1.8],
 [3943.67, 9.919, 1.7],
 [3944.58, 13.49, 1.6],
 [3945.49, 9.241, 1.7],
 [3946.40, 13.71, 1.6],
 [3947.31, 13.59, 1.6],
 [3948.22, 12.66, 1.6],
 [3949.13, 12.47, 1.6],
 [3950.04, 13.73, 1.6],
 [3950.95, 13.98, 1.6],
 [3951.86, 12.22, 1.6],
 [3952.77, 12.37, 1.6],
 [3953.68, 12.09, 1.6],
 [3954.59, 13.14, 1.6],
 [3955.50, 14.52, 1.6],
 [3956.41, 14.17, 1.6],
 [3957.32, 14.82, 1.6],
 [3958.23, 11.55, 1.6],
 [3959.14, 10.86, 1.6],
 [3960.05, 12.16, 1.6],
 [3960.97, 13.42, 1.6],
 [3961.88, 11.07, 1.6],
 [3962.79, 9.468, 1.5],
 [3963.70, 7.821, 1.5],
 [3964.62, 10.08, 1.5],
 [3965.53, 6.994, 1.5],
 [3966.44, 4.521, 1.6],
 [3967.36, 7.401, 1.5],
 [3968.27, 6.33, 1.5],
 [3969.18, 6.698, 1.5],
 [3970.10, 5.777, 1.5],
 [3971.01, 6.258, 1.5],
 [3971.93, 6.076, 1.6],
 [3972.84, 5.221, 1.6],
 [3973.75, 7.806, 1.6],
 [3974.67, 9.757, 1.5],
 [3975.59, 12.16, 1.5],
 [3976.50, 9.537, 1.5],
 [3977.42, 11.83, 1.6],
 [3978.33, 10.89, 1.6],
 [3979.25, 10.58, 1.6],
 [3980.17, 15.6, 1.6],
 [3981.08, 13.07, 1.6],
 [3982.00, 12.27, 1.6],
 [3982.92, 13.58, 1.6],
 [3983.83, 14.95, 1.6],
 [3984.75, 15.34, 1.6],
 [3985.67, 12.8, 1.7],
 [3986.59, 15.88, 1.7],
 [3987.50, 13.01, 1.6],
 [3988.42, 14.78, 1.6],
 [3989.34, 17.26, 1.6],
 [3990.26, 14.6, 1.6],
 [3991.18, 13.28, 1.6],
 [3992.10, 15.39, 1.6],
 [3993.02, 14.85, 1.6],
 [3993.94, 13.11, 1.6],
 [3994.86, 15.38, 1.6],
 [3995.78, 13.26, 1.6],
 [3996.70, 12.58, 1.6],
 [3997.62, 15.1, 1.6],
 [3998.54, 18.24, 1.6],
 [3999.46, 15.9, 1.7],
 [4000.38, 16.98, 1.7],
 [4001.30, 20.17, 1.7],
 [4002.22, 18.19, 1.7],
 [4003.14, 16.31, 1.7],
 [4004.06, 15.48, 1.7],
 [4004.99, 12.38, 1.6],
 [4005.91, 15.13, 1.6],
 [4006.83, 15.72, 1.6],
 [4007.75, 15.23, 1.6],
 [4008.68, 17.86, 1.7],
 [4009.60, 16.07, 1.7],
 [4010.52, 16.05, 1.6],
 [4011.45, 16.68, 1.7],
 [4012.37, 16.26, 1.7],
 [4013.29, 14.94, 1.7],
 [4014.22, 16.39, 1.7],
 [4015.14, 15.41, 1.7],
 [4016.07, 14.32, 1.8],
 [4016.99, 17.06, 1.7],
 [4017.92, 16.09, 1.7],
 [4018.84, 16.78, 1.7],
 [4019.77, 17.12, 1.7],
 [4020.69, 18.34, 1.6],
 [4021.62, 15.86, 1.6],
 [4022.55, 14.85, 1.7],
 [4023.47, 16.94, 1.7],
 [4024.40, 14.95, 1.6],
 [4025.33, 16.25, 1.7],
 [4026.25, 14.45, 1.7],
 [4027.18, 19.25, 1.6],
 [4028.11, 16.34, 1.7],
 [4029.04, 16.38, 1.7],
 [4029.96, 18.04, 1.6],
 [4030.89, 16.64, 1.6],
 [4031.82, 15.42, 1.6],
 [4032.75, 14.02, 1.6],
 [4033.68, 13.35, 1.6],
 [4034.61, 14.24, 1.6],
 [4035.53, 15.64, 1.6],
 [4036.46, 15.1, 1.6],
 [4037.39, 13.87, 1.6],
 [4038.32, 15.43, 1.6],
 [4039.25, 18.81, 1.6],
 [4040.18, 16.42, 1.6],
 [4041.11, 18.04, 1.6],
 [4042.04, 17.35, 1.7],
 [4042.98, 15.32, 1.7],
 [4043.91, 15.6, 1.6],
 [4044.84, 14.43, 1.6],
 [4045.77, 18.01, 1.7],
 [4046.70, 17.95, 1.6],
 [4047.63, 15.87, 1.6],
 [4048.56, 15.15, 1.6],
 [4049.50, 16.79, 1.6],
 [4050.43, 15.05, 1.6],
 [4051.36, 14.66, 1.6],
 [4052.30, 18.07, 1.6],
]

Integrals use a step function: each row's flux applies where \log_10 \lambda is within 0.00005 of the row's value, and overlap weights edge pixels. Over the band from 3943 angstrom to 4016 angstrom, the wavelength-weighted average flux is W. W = 12.9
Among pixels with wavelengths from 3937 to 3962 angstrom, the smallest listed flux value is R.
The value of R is 7.432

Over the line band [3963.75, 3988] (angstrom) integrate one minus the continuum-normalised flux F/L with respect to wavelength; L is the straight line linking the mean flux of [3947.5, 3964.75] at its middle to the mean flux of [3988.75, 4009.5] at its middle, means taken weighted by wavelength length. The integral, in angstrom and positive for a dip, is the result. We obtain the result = 6.60 angstrom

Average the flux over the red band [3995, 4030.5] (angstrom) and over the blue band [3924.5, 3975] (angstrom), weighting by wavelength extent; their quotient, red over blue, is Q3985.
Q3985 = 1.6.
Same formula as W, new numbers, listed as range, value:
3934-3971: 10.4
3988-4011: 15.6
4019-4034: 16.2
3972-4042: 15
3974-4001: 13.9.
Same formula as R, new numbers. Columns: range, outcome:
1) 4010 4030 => 14.32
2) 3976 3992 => 9.537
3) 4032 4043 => 13.35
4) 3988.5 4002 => 12.58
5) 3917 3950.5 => 5.786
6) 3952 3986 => 4.521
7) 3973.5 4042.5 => 7.806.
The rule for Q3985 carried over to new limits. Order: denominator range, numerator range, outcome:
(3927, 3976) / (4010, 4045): 1.64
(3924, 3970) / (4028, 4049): 1.58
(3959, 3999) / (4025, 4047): 1.39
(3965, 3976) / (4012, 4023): 2.27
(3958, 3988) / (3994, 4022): 1.55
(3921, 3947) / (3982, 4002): 1.59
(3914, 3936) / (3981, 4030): 1.58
